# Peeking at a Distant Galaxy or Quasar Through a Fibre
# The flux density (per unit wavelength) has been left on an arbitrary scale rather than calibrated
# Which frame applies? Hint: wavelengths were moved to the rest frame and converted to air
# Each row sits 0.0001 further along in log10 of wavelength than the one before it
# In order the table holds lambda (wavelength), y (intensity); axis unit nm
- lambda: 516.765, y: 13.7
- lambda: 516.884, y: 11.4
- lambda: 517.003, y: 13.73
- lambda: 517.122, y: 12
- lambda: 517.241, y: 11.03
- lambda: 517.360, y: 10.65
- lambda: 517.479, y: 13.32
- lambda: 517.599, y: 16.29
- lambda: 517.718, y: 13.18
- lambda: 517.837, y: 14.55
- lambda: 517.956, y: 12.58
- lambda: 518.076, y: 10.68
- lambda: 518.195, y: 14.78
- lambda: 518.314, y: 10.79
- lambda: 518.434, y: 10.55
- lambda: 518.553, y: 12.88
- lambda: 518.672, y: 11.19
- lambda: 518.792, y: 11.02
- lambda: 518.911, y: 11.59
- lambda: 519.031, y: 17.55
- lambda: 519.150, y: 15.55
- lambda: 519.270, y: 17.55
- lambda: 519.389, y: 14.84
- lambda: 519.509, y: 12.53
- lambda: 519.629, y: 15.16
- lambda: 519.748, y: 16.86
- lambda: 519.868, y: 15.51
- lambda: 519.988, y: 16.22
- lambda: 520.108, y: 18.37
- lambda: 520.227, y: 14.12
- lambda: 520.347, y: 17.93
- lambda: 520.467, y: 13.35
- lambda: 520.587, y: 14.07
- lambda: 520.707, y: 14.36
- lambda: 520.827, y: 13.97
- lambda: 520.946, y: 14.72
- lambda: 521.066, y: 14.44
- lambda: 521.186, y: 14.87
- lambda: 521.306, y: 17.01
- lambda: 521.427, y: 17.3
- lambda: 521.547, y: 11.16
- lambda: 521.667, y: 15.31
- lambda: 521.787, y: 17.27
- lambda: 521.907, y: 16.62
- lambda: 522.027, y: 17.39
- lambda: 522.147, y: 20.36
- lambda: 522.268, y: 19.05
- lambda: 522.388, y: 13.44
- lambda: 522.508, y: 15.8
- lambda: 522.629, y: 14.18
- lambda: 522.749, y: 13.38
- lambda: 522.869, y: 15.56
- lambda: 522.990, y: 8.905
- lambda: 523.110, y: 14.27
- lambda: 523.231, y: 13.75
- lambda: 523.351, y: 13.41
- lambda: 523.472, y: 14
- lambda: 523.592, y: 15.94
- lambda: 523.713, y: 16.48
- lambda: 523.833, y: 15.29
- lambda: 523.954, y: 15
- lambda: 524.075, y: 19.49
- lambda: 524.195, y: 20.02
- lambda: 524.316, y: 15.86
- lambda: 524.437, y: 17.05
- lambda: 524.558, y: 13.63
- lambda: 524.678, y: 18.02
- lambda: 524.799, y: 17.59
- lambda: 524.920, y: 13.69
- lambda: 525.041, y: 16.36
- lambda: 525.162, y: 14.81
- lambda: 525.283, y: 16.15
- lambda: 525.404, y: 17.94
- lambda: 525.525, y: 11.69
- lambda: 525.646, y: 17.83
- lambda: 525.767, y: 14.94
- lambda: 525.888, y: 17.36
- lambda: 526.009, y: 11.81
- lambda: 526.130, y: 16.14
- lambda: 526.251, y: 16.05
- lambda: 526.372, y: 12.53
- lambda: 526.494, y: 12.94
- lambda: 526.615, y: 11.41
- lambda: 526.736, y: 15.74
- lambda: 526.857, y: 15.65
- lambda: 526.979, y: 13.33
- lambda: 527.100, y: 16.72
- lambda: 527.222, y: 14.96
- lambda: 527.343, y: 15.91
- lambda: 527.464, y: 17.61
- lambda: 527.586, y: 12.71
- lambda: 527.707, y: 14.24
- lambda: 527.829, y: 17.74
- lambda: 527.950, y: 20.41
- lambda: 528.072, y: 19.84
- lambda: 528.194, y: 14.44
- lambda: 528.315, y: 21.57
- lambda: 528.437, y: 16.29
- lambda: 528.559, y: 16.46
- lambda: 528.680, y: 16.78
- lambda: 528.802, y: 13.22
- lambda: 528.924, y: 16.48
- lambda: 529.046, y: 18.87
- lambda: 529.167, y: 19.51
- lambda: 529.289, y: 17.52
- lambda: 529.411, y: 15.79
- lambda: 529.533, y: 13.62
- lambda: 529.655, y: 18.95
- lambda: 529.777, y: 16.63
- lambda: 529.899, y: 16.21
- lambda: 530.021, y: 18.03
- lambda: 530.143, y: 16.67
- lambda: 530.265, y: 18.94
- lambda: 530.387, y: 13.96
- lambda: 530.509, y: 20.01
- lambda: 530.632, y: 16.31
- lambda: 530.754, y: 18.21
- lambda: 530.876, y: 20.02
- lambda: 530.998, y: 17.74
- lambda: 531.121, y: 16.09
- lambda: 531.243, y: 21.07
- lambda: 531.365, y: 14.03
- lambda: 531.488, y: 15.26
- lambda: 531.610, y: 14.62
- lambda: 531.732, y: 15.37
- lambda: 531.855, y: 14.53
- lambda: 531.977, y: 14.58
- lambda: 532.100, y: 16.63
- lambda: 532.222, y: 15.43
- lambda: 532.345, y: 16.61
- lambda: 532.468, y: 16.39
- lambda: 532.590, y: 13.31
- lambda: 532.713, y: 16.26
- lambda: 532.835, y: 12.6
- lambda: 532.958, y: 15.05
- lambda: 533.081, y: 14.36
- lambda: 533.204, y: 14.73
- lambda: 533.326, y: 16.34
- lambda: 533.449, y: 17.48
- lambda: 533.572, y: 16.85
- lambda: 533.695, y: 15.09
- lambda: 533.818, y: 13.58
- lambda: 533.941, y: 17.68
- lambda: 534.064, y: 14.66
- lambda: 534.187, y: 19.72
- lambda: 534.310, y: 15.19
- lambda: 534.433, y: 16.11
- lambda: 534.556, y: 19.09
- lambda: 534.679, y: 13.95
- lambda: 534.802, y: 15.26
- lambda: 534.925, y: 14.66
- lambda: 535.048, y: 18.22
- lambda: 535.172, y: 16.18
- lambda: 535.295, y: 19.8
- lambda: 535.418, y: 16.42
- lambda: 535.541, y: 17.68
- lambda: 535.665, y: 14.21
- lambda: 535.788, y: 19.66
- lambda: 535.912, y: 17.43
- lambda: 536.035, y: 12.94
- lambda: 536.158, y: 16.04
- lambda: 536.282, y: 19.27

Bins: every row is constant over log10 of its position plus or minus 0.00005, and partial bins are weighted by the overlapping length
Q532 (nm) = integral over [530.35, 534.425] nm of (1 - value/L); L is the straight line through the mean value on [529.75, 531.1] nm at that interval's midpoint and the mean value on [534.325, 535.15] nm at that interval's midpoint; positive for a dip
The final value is 0.198 nm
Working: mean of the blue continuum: 17.5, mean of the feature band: 16.1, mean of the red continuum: 16.2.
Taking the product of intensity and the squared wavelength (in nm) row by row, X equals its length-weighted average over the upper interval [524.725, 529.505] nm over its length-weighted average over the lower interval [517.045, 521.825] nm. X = 1.2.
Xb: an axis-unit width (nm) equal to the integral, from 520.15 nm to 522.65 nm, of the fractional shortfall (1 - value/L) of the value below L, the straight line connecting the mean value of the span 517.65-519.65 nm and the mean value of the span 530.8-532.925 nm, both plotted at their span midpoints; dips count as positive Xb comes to -0.31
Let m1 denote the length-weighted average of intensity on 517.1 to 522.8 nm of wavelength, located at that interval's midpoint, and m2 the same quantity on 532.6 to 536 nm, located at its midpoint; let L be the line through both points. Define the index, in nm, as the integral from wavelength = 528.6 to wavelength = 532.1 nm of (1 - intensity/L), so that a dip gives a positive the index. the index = -0.23 nm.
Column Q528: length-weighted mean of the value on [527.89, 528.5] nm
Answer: 18.5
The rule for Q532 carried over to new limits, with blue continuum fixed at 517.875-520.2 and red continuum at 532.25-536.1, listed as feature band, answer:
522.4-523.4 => 0.06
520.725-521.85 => -0.06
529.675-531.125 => -0.18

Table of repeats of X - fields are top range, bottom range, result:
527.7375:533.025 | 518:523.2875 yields 1.18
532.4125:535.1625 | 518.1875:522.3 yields 1.10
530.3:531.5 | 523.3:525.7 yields 1.11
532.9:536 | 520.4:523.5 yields 1.15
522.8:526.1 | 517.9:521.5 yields 1.09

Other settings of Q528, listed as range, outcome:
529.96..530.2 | 17.4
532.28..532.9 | 15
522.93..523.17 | 11.6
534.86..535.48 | 17.1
